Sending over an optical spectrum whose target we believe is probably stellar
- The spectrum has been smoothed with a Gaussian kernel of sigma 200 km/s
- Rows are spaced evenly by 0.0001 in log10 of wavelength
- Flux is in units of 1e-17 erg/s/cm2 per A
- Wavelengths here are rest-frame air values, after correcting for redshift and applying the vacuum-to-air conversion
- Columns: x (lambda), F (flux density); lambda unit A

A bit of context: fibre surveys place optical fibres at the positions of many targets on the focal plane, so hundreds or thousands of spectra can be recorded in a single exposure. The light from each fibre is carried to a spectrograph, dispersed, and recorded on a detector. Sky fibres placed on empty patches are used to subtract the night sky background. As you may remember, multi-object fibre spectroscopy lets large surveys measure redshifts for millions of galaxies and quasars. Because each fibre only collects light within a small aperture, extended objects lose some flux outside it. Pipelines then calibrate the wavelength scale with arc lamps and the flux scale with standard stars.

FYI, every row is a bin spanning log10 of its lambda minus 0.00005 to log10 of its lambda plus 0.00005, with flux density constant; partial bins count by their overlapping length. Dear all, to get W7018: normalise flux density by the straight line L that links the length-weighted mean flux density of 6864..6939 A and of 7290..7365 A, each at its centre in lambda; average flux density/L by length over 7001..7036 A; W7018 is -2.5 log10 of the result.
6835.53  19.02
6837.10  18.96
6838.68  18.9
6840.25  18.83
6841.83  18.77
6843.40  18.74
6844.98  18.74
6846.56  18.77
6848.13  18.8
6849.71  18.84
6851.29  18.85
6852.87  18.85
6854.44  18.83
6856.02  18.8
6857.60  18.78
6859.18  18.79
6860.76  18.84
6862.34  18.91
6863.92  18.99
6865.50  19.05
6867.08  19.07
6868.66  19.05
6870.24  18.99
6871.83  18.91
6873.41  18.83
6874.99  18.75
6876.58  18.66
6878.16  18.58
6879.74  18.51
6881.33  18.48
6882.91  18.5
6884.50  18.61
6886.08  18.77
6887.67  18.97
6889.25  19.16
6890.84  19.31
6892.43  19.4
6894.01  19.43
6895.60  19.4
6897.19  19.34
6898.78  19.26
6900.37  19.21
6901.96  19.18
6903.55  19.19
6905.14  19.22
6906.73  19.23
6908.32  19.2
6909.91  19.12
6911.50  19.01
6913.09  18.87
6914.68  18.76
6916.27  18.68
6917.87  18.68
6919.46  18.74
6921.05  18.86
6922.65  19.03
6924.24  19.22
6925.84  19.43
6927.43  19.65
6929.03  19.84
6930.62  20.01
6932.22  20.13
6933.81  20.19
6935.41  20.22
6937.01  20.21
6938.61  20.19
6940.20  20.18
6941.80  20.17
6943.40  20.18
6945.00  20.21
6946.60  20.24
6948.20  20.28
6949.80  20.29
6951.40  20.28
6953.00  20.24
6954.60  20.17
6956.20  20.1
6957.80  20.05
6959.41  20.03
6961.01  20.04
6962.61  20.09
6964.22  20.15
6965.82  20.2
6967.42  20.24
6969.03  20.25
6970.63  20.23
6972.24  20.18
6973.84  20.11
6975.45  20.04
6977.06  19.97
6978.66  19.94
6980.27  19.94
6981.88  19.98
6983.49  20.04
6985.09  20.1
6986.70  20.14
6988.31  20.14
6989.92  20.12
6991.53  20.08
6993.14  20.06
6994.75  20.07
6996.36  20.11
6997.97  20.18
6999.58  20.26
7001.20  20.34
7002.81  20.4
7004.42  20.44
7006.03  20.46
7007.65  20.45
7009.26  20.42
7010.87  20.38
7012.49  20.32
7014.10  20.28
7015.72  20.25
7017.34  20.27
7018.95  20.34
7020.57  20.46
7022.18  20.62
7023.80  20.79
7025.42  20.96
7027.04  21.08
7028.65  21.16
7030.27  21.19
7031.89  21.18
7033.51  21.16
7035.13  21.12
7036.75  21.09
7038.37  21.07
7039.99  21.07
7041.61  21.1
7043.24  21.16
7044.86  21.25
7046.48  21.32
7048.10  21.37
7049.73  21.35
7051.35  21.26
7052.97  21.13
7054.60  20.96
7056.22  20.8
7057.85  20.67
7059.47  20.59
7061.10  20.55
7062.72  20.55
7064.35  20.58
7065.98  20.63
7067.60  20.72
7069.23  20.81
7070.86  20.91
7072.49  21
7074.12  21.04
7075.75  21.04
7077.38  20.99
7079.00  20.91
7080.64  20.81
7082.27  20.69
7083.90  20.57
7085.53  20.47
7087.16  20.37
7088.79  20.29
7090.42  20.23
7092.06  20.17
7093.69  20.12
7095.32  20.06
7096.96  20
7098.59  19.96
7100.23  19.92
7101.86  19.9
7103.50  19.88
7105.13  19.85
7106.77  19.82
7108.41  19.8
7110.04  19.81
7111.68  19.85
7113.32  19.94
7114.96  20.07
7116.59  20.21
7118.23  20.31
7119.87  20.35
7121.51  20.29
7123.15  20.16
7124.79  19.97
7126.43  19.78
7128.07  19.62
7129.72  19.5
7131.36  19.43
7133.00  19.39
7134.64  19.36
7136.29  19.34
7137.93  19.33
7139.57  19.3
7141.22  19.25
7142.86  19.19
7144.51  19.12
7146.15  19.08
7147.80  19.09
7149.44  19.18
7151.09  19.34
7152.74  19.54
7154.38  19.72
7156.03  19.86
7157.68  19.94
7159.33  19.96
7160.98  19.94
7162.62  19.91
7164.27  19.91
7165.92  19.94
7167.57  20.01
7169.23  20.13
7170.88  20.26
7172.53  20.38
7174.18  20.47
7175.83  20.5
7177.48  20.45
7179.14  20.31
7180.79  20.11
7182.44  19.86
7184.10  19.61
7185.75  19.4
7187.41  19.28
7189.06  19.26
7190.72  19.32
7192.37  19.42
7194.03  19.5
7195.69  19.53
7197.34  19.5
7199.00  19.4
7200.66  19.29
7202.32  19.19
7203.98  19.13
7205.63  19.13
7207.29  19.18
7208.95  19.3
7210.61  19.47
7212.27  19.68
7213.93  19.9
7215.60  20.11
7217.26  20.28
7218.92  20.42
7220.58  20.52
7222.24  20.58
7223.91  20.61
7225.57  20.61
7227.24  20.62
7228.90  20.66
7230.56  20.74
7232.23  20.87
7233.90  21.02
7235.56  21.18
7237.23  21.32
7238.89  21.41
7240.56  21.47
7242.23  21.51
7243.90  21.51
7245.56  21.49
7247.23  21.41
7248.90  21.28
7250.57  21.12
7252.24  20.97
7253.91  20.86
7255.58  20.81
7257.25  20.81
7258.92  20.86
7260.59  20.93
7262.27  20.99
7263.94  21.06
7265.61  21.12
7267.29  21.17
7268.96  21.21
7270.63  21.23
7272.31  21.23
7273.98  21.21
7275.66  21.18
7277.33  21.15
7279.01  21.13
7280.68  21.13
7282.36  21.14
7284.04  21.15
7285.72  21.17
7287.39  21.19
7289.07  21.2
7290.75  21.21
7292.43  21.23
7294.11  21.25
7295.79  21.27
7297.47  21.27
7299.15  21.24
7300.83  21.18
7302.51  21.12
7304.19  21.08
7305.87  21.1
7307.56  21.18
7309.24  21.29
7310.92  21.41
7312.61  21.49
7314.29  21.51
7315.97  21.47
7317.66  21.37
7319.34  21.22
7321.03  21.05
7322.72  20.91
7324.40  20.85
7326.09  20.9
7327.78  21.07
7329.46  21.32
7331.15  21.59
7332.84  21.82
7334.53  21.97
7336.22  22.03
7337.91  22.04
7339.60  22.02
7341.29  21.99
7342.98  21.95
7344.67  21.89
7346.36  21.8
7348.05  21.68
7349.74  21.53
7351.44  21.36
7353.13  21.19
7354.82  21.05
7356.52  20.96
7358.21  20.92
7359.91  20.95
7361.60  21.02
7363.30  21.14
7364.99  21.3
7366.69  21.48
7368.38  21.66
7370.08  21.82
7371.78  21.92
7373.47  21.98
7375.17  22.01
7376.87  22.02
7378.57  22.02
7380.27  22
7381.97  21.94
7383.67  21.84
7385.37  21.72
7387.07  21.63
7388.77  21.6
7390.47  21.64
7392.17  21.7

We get -0.047 mag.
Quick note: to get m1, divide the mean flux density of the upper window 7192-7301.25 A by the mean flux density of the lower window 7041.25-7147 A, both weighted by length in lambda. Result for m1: 1.02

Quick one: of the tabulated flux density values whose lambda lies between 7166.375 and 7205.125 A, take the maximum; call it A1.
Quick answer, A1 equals 20.5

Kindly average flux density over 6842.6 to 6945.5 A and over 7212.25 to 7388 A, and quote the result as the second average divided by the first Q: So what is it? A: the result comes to 1.1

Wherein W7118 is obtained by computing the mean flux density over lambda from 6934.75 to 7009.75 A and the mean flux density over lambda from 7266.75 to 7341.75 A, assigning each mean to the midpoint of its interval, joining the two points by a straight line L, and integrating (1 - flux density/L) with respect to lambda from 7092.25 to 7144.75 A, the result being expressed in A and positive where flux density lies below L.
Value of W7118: 2.2 A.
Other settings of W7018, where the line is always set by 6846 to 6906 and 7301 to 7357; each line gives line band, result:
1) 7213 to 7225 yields 0.026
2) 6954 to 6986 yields -0.035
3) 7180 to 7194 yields 0.061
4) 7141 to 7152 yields 0.069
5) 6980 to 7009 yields -0.033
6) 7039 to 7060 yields -0.063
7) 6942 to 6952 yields -0.049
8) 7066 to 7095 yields -0.031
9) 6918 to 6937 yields -0.019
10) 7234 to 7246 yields -0.024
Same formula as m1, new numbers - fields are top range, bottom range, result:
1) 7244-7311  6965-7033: 1.04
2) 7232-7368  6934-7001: 1.06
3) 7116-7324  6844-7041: 1.03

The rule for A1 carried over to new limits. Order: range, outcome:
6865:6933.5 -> 20.13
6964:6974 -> 20.25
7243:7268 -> 21.51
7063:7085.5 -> 21.04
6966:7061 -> 21.37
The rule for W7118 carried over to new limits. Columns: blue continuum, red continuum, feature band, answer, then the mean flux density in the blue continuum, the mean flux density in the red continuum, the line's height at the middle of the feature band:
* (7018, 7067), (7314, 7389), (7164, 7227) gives 4.1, 21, 21.5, 21.2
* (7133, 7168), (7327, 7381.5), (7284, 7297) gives -0.2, 19.5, 21.6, 21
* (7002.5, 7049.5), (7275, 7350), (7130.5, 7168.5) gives 2.8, 20.8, 21.4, 21.1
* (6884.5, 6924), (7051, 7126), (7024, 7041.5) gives -1.0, 19.1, 20.4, 20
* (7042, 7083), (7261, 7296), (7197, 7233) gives 1.9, 20.9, 21.2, 21.1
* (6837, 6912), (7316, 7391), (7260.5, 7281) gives 0.0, 18.9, 21.5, 21.1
